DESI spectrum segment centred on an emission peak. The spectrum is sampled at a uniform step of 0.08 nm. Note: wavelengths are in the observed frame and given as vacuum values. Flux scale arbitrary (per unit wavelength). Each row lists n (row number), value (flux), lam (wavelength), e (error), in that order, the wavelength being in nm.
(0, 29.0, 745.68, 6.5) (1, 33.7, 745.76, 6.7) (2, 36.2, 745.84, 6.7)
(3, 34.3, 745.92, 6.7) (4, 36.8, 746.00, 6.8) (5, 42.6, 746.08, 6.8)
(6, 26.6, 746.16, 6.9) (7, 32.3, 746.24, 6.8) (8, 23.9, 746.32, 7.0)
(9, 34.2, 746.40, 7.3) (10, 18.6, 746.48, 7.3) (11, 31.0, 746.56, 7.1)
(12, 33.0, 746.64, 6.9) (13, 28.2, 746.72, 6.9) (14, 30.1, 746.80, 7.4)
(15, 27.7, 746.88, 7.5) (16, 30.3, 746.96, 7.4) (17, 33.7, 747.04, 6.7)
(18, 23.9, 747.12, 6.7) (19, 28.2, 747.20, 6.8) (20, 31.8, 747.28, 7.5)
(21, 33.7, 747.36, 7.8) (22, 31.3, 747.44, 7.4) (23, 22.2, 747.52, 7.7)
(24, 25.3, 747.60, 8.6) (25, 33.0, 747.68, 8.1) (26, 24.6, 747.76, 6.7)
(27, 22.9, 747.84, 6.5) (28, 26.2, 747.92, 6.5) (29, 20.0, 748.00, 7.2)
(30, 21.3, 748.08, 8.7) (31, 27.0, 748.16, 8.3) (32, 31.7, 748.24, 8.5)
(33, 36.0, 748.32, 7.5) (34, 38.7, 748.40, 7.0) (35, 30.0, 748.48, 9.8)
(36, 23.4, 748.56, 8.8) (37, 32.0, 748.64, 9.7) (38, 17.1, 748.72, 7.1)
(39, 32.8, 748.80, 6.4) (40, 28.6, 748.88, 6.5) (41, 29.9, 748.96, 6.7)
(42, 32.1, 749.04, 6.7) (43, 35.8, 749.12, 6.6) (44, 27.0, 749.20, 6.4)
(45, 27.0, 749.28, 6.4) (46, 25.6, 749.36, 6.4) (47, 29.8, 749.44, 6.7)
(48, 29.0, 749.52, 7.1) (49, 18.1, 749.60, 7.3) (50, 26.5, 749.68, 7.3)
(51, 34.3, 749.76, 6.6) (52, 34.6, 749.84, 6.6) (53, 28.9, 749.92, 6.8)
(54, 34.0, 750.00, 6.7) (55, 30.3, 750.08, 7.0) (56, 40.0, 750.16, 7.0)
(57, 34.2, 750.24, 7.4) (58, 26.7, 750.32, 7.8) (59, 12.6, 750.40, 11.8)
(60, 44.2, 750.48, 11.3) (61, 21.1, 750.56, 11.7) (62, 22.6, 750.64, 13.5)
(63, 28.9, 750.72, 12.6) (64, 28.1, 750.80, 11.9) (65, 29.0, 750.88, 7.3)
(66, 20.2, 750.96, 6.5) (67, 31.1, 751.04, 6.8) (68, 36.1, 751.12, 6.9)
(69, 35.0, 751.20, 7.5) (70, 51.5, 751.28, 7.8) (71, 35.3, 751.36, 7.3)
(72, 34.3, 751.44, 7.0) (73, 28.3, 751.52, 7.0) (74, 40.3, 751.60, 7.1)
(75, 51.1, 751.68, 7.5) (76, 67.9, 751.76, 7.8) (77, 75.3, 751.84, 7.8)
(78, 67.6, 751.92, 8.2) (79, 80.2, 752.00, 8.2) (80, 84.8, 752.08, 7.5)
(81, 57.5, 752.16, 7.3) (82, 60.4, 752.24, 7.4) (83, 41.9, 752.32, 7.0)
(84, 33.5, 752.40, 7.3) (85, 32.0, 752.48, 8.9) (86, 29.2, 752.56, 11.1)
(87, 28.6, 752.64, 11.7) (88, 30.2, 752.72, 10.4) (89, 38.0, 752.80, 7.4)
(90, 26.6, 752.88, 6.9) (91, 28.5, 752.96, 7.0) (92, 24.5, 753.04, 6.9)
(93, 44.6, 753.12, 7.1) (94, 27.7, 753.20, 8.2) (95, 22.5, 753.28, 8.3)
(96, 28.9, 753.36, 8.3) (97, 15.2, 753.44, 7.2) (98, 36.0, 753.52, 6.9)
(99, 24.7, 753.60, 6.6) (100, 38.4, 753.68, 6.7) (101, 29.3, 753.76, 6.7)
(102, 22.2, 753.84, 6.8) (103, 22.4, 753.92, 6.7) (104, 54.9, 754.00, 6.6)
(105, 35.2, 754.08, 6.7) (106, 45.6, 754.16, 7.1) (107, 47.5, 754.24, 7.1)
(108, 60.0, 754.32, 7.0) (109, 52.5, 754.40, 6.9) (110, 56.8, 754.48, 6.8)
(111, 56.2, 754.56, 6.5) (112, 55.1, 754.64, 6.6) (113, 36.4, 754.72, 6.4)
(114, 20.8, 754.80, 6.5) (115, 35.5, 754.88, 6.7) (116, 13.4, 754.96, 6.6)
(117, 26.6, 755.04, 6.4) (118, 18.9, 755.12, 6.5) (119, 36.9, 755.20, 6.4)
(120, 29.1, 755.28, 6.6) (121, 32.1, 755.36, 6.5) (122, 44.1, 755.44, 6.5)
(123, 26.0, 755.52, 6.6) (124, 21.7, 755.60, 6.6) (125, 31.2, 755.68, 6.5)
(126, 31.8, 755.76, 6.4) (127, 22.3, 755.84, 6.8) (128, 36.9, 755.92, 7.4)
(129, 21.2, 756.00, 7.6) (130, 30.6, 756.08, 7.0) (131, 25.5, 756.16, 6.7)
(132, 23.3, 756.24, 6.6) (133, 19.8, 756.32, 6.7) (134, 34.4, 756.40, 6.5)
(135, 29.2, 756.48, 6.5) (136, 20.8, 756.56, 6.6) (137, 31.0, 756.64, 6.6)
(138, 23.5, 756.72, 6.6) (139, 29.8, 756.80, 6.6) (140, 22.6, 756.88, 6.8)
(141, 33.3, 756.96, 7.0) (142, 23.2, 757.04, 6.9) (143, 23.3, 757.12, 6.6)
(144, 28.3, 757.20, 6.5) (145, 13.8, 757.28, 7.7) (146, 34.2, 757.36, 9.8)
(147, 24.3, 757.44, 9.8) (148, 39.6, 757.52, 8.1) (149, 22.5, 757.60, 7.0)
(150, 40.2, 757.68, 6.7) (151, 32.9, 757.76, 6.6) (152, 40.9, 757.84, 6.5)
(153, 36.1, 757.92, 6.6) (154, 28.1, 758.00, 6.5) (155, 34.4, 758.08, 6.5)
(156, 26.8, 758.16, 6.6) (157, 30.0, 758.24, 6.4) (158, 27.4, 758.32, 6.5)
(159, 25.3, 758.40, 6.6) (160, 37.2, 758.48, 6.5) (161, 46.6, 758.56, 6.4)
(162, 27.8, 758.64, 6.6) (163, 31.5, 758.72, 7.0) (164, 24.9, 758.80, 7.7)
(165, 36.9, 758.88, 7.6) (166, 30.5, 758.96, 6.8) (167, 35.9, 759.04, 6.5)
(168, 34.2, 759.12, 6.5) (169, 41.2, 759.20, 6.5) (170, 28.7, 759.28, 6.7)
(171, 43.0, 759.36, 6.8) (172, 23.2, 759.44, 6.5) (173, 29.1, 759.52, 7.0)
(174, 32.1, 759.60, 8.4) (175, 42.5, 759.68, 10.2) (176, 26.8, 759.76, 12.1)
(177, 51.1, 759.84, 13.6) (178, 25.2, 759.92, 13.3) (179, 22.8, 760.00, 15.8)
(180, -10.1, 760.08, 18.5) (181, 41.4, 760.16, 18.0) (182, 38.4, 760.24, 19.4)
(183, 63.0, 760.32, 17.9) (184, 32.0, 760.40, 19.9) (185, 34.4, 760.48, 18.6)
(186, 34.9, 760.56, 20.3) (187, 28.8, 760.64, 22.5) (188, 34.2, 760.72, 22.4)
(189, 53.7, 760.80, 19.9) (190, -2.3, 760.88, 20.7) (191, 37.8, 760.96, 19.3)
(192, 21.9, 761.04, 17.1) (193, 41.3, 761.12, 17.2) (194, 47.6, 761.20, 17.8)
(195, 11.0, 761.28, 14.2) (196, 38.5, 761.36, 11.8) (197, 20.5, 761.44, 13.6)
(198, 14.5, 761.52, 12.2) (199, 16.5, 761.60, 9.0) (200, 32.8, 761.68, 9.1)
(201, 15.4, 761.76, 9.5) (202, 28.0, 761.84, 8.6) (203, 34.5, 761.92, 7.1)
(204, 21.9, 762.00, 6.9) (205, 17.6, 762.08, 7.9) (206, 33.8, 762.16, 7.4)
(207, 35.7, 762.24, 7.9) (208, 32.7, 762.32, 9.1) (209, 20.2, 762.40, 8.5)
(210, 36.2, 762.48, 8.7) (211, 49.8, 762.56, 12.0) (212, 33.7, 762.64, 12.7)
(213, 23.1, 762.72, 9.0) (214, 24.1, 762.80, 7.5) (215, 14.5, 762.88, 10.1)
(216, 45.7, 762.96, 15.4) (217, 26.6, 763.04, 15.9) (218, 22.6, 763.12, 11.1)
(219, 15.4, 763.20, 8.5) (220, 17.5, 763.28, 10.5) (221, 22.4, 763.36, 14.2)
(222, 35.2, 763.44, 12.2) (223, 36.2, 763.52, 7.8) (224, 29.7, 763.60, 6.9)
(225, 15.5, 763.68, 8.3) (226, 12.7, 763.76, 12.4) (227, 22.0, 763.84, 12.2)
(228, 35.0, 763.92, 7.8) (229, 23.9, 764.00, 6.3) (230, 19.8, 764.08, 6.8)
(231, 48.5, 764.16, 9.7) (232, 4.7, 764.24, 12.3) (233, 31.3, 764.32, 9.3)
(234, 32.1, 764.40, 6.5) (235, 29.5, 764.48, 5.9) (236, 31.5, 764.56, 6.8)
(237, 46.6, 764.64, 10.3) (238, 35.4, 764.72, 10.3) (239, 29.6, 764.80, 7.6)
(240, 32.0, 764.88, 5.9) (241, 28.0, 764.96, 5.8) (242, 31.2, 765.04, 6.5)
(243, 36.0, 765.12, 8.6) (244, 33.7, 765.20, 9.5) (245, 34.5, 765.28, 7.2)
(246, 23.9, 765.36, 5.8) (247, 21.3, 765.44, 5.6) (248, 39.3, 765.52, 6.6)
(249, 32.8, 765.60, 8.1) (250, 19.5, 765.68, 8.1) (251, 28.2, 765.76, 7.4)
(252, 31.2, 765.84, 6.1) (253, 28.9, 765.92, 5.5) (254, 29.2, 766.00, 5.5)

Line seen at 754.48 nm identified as [N II]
